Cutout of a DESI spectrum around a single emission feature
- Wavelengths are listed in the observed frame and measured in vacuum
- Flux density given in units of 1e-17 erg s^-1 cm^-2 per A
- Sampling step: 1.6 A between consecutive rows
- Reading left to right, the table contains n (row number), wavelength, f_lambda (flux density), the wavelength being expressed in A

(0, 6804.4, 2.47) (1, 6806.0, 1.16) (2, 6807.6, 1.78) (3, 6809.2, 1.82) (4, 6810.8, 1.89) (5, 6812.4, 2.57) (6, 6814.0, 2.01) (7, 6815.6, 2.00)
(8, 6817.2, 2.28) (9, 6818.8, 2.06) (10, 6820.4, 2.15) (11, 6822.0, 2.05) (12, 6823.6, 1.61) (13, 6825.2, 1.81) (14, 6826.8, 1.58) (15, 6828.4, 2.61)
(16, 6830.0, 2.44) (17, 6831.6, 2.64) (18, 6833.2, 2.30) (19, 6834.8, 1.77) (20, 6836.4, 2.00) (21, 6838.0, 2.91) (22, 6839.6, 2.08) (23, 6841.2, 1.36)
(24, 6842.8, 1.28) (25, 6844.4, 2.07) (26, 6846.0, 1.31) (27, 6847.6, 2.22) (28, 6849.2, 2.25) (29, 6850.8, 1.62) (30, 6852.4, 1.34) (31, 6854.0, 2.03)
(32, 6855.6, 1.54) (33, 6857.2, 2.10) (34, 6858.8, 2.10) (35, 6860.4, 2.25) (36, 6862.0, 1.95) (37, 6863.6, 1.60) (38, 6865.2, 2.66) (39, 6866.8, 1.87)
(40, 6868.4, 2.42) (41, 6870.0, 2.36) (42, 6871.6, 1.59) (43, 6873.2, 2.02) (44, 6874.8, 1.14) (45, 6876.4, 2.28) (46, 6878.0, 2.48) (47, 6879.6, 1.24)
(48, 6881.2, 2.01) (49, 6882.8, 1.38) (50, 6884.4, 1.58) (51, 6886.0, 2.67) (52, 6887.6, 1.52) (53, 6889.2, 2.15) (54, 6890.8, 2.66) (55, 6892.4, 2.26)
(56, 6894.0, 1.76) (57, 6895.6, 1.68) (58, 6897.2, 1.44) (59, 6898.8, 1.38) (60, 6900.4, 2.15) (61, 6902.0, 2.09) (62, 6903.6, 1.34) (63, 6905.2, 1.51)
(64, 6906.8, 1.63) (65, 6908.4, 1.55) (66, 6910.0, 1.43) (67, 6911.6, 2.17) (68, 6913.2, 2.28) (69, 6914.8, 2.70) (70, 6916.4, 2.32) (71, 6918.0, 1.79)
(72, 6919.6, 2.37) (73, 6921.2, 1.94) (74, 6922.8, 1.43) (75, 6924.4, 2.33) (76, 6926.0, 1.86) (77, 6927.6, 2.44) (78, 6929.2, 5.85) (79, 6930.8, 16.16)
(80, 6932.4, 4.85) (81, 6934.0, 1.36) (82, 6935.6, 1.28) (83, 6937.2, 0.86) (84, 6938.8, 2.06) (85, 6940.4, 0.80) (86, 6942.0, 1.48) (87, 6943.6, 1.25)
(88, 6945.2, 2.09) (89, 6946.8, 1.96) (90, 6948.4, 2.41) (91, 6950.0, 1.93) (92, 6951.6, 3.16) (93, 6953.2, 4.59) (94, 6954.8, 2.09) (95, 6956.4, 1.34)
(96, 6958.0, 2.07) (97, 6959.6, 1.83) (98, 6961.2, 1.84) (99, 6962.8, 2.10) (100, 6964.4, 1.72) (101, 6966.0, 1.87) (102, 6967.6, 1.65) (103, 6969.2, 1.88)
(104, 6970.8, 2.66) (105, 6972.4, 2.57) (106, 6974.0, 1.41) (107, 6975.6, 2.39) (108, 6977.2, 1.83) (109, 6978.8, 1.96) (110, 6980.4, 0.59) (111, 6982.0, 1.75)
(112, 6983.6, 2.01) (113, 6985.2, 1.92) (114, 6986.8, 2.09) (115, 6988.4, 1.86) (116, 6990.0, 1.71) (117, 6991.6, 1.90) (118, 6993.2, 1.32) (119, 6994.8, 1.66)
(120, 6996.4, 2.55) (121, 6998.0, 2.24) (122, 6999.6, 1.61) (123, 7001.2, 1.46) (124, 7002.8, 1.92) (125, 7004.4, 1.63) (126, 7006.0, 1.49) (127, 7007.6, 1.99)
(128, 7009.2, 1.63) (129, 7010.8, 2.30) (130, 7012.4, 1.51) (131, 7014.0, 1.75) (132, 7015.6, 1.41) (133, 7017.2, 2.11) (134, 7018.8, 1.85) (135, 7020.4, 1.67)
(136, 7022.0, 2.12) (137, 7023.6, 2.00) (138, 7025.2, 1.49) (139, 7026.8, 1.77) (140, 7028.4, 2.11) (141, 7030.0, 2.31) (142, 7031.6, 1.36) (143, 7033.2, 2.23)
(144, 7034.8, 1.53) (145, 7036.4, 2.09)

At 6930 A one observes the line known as H-alpha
